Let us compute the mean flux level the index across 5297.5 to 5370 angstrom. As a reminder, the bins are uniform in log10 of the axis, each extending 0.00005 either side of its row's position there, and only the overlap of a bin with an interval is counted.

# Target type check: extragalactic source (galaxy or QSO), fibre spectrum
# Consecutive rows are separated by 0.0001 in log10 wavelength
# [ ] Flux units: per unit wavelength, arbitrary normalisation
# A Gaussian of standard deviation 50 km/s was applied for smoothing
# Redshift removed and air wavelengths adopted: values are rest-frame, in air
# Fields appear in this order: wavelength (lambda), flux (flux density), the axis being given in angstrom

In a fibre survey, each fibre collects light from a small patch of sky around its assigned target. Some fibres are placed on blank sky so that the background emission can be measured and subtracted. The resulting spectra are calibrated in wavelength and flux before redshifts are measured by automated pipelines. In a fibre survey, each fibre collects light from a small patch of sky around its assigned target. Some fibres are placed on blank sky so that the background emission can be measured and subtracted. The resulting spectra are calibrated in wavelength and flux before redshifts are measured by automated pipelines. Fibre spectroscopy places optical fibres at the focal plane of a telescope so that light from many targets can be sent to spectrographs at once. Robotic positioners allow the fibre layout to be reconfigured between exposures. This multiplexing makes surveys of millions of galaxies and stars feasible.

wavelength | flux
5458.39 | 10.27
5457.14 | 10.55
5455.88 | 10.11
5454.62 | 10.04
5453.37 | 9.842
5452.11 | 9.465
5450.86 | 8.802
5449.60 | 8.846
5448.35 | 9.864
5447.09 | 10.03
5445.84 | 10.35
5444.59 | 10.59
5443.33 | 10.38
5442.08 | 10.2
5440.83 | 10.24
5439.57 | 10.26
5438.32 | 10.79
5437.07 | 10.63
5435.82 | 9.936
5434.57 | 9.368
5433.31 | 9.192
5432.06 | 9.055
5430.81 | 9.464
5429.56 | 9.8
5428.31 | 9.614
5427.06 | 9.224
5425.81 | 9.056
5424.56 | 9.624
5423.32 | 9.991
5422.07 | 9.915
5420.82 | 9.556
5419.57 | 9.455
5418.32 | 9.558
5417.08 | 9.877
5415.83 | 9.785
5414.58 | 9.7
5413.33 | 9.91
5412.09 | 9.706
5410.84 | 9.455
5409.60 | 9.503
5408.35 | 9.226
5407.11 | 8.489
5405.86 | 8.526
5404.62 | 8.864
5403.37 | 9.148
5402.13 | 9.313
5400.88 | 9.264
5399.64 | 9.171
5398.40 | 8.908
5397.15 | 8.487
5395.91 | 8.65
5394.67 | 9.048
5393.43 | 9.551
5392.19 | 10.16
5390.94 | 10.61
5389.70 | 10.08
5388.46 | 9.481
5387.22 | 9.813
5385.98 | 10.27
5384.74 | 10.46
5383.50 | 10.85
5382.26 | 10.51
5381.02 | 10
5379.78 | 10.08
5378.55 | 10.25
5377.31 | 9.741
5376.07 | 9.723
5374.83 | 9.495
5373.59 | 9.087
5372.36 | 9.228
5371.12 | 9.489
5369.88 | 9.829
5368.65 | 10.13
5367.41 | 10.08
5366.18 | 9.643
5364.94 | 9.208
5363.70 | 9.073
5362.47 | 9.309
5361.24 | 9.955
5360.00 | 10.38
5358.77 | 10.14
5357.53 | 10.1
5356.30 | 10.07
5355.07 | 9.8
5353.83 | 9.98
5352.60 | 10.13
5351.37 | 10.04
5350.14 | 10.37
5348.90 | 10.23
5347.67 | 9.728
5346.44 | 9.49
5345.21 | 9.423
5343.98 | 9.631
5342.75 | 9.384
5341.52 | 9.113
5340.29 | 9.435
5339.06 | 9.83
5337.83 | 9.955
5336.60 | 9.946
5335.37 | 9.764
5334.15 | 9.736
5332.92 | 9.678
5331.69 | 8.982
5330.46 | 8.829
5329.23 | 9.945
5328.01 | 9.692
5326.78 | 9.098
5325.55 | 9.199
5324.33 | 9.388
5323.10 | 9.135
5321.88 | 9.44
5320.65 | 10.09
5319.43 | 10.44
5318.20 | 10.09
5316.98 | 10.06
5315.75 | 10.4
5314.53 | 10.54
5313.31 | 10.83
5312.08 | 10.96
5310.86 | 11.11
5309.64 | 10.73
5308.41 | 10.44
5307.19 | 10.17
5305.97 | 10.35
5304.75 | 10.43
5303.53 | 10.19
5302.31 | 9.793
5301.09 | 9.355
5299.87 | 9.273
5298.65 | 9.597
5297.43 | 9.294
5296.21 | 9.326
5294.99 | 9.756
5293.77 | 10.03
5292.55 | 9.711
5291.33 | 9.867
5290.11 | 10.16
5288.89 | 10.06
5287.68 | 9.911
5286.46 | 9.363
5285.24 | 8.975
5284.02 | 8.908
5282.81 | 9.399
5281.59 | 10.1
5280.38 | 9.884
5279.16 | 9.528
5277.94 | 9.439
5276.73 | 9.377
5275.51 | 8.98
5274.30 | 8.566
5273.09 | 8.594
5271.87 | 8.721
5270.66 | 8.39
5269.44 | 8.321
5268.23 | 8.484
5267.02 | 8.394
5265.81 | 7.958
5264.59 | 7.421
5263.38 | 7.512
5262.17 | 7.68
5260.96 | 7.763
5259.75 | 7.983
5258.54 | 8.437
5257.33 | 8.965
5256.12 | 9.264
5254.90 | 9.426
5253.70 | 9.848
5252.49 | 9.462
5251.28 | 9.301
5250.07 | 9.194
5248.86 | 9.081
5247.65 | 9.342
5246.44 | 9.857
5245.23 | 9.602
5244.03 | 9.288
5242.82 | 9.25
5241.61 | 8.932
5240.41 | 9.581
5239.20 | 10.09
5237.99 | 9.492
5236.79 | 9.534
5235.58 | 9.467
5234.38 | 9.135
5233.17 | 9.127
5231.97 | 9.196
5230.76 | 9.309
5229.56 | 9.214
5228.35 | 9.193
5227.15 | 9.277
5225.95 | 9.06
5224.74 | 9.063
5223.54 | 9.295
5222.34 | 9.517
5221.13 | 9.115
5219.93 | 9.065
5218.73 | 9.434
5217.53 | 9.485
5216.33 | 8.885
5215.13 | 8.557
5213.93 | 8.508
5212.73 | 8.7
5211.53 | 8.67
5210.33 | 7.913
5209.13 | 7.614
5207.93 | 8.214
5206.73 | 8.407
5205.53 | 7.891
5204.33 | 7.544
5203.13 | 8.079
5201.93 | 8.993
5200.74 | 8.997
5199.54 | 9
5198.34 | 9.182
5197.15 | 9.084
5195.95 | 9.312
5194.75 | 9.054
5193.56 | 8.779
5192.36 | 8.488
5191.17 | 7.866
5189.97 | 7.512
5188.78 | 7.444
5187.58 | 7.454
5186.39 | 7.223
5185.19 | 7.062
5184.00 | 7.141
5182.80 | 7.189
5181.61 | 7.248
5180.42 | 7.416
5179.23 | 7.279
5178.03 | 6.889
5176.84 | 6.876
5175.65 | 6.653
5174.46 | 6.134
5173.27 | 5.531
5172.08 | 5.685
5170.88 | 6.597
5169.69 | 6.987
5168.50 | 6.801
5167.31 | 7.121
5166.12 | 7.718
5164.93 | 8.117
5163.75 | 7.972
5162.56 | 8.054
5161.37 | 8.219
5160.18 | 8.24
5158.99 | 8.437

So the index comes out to 9.86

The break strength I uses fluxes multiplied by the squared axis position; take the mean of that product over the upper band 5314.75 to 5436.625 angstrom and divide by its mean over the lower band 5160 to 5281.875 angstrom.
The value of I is 1.21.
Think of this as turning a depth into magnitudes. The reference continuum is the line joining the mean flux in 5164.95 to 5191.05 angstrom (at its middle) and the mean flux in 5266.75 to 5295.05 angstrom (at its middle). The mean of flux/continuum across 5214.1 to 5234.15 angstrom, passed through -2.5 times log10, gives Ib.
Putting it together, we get -0.14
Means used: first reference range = 6.99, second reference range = 9.29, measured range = 9.16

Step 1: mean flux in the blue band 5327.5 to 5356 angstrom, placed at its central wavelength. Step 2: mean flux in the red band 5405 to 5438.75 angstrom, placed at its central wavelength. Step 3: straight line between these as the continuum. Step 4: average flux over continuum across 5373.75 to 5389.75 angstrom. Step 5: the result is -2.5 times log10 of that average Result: -0.04 mag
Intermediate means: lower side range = 9.71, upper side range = 9.56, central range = 10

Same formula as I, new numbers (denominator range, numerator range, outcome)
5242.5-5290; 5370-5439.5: 1.13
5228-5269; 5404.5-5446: 1.15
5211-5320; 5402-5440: 1.08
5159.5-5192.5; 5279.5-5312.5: 1.43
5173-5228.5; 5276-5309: 1.23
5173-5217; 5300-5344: 1.31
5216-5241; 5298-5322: 1.13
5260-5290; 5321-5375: 1.12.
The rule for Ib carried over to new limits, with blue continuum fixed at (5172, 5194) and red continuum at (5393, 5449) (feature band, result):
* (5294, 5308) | -0.17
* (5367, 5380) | -0.07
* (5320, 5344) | -0.10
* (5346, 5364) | -0.12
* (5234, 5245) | -0.21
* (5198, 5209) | -0.14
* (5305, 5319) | -0.23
